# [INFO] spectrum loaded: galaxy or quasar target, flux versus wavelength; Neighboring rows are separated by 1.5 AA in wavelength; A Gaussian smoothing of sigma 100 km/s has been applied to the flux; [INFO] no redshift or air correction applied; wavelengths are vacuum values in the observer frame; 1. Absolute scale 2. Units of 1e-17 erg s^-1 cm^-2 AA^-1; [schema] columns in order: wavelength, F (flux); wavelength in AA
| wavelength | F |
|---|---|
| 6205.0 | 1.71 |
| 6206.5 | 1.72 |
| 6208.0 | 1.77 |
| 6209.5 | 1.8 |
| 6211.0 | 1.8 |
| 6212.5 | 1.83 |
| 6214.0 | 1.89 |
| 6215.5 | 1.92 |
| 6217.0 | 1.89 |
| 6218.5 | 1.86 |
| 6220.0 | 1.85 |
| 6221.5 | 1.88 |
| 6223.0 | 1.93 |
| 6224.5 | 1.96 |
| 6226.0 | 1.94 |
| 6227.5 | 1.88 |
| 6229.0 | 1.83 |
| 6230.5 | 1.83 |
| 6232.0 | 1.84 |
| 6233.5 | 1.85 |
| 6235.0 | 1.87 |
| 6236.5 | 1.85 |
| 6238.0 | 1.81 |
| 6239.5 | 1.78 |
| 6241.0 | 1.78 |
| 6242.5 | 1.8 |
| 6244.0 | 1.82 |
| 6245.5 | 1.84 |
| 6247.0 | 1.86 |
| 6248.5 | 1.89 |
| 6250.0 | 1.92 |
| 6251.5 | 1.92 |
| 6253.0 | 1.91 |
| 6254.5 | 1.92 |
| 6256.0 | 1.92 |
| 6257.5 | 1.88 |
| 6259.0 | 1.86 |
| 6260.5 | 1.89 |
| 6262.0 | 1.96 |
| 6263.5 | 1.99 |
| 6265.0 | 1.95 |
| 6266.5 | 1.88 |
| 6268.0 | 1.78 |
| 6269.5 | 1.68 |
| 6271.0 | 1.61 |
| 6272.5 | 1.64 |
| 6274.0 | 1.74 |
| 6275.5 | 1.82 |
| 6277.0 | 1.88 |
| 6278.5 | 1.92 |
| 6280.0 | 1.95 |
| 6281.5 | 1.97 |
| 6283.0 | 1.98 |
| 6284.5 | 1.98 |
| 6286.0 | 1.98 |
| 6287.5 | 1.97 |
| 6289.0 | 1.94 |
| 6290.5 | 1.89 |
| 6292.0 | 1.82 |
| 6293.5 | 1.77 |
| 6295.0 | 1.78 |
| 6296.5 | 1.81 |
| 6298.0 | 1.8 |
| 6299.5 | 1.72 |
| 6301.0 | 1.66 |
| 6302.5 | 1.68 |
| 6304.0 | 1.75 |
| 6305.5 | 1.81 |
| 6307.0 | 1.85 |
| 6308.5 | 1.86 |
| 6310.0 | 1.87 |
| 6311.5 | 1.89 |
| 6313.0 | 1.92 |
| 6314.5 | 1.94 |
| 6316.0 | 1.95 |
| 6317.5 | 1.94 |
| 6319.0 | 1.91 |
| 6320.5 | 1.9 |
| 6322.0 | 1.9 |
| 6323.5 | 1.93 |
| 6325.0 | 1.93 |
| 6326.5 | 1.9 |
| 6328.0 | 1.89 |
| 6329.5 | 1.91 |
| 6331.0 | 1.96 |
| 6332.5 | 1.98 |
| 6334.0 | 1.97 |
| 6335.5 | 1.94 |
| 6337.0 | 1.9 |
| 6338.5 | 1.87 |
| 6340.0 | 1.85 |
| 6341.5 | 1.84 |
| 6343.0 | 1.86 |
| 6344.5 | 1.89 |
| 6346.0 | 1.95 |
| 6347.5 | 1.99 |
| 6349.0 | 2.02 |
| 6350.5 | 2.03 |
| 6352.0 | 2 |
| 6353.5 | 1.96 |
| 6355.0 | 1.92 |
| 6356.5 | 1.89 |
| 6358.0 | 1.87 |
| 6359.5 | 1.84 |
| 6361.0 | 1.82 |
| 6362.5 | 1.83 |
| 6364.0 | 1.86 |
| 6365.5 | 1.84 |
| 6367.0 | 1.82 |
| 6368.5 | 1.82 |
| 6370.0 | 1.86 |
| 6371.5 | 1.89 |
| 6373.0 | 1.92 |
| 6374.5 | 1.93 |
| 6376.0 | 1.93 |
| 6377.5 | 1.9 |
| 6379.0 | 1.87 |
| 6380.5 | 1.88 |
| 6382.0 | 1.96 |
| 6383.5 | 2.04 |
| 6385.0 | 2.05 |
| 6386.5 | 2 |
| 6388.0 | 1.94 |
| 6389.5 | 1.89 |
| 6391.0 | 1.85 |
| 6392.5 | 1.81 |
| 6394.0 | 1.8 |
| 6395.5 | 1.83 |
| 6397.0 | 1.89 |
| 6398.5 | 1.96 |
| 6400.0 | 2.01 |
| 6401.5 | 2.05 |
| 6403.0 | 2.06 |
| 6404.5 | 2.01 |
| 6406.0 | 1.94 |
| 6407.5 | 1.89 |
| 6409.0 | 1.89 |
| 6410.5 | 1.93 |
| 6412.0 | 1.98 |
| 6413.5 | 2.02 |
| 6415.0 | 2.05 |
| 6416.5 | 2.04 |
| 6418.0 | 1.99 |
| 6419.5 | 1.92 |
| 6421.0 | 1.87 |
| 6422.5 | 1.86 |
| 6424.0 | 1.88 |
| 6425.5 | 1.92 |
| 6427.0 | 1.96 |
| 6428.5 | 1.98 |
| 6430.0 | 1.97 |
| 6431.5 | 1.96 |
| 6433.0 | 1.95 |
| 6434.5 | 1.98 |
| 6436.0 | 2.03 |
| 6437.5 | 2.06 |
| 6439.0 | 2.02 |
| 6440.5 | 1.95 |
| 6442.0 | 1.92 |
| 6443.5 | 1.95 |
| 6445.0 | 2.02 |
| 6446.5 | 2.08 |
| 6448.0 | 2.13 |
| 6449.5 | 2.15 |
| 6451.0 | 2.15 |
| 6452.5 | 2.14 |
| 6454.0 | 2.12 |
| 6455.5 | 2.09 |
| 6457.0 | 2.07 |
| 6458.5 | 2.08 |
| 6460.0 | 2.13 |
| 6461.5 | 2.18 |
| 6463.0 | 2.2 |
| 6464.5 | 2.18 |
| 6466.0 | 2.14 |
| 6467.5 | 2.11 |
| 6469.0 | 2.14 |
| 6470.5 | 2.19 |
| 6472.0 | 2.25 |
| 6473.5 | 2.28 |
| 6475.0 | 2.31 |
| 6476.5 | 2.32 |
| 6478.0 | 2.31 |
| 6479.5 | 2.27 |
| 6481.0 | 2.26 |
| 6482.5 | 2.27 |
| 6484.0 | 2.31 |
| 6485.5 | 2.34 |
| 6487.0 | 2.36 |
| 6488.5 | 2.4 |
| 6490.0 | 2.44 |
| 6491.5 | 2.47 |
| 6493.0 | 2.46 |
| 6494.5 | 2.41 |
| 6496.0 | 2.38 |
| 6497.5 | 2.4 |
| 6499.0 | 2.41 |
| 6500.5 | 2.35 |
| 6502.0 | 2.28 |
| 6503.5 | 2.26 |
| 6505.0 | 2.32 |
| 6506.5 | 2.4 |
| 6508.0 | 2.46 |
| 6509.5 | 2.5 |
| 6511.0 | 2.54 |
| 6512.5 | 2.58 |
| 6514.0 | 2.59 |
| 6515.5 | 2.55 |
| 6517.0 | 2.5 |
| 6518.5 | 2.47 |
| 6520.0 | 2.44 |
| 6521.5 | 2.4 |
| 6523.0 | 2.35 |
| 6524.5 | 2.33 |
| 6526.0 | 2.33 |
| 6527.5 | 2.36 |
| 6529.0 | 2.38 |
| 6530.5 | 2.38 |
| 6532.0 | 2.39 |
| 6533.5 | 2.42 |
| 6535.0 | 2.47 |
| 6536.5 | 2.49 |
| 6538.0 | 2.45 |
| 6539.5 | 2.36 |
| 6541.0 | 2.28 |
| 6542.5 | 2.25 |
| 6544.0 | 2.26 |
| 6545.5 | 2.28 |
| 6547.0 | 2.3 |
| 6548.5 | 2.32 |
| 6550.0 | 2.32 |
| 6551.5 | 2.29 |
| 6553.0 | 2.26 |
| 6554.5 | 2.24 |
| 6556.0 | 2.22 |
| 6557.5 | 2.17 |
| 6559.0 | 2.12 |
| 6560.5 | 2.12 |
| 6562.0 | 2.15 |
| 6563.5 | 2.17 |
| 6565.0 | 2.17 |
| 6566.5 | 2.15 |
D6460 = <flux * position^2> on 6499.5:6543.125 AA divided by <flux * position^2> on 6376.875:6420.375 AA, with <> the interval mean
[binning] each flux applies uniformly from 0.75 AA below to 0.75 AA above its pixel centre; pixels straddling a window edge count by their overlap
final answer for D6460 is 1.29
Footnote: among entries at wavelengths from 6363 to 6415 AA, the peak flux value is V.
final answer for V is 2.06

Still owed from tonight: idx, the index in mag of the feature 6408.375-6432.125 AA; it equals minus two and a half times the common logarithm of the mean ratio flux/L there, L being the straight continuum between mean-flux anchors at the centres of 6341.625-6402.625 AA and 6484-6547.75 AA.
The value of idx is 0.07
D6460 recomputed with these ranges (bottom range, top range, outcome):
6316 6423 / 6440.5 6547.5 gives 1.24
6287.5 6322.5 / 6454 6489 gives 1.27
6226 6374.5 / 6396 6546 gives 1.24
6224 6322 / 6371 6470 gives 1.12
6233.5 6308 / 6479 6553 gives 1.39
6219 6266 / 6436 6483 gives 1.22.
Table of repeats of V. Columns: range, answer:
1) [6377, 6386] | 2.05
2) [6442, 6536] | 2.59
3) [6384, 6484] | 2.32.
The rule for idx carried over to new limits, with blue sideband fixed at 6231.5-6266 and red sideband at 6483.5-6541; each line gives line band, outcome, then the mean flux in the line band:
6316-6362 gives 0.076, 1.92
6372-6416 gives 0.122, 1.94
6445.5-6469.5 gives 0.084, 2.13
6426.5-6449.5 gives 0.132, 2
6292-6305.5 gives 0.130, 1.75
